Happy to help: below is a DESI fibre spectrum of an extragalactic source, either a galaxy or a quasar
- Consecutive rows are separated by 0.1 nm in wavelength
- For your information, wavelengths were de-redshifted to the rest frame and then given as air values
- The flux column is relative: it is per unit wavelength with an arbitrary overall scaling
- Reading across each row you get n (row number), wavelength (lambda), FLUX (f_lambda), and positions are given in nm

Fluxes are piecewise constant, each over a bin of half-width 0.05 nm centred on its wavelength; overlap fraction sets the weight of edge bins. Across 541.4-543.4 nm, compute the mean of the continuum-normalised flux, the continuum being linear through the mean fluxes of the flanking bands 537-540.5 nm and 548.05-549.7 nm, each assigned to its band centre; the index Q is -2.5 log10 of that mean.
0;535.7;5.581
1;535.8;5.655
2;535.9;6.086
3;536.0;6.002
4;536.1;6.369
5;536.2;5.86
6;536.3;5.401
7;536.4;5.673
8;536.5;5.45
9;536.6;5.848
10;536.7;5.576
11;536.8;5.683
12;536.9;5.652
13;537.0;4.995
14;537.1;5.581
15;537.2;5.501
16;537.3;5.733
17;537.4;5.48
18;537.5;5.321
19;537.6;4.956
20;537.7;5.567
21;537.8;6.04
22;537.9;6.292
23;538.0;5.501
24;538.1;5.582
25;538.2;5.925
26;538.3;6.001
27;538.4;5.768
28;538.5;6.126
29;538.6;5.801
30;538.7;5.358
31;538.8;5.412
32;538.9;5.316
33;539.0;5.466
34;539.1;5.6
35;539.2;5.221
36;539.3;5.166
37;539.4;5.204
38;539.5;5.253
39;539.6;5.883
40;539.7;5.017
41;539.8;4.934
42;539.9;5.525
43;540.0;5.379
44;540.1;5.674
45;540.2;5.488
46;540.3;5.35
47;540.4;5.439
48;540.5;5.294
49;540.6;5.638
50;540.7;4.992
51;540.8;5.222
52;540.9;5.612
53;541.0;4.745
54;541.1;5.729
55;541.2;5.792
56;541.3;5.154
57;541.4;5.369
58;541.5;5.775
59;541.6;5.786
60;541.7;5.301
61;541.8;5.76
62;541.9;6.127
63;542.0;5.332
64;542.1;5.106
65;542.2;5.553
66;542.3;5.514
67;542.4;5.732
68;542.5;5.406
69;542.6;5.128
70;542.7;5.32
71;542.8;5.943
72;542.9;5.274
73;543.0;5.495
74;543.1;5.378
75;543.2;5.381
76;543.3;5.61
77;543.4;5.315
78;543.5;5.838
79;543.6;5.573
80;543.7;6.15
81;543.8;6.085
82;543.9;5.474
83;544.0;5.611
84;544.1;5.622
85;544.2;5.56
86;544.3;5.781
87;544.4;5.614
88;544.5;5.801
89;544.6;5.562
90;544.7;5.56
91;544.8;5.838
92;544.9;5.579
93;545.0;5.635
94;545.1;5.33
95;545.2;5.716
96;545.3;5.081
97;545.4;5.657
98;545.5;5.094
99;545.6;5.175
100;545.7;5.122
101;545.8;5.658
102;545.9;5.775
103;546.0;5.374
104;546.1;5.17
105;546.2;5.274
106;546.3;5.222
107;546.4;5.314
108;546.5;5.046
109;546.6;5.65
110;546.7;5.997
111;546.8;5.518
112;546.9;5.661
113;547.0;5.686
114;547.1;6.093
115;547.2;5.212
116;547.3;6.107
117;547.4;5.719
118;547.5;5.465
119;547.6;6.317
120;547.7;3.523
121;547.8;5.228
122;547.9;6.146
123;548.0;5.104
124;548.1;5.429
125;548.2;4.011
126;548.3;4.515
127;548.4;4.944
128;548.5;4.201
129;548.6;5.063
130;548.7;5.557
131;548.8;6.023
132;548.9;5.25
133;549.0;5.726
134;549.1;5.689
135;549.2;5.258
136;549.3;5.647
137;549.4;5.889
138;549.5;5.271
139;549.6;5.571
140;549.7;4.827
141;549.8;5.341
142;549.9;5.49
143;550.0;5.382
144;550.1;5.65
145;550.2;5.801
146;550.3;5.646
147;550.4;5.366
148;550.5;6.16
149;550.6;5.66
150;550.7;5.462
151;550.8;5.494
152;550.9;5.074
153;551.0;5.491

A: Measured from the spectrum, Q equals -0.02 mag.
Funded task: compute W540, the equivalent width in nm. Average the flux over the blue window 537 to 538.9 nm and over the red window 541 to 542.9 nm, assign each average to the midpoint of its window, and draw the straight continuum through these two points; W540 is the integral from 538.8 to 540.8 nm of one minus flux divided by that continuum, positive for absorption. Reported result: 0.08 nm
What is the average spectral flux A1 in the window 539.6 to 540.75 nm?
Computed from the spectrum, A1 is 5.36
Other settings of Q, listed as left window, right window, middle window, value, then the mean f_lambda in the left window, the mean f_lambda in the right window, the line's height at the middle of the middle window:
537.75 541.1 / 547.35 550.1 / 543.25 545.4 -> -0.049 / 5.5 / 5.29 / 5.39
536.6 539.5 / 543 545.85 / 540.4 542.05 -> 0.017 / 5.56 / 5.56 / 5.56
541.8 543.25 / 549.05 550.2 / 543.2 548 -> -0.011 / 5.49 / 5.47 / 5.48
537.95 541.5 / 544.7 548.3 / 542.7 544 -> -0.035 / 5.46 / 5.42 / 5.44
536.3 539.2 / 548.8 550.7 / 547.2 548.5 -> 0.078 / 5.6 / 5.55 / 5.55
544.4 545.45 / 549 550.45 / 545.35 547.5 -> 0.010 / 5.58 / 5.5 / 5.55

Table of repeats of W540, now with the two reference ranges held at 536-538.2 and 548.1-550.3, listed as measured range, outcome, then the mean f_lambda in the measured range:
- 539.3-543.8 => 0.04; 5.47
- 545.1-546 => 0.00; 5.4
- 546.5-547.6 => -0.07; 5.71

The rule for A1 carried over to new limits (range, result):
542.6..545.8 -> 5.55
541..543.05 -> 5.51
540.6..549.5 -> 5.46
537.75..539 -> 5.75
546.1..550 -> 5.37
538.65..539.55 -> 5.33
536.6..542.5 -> 5.51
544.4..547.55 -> 5.52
